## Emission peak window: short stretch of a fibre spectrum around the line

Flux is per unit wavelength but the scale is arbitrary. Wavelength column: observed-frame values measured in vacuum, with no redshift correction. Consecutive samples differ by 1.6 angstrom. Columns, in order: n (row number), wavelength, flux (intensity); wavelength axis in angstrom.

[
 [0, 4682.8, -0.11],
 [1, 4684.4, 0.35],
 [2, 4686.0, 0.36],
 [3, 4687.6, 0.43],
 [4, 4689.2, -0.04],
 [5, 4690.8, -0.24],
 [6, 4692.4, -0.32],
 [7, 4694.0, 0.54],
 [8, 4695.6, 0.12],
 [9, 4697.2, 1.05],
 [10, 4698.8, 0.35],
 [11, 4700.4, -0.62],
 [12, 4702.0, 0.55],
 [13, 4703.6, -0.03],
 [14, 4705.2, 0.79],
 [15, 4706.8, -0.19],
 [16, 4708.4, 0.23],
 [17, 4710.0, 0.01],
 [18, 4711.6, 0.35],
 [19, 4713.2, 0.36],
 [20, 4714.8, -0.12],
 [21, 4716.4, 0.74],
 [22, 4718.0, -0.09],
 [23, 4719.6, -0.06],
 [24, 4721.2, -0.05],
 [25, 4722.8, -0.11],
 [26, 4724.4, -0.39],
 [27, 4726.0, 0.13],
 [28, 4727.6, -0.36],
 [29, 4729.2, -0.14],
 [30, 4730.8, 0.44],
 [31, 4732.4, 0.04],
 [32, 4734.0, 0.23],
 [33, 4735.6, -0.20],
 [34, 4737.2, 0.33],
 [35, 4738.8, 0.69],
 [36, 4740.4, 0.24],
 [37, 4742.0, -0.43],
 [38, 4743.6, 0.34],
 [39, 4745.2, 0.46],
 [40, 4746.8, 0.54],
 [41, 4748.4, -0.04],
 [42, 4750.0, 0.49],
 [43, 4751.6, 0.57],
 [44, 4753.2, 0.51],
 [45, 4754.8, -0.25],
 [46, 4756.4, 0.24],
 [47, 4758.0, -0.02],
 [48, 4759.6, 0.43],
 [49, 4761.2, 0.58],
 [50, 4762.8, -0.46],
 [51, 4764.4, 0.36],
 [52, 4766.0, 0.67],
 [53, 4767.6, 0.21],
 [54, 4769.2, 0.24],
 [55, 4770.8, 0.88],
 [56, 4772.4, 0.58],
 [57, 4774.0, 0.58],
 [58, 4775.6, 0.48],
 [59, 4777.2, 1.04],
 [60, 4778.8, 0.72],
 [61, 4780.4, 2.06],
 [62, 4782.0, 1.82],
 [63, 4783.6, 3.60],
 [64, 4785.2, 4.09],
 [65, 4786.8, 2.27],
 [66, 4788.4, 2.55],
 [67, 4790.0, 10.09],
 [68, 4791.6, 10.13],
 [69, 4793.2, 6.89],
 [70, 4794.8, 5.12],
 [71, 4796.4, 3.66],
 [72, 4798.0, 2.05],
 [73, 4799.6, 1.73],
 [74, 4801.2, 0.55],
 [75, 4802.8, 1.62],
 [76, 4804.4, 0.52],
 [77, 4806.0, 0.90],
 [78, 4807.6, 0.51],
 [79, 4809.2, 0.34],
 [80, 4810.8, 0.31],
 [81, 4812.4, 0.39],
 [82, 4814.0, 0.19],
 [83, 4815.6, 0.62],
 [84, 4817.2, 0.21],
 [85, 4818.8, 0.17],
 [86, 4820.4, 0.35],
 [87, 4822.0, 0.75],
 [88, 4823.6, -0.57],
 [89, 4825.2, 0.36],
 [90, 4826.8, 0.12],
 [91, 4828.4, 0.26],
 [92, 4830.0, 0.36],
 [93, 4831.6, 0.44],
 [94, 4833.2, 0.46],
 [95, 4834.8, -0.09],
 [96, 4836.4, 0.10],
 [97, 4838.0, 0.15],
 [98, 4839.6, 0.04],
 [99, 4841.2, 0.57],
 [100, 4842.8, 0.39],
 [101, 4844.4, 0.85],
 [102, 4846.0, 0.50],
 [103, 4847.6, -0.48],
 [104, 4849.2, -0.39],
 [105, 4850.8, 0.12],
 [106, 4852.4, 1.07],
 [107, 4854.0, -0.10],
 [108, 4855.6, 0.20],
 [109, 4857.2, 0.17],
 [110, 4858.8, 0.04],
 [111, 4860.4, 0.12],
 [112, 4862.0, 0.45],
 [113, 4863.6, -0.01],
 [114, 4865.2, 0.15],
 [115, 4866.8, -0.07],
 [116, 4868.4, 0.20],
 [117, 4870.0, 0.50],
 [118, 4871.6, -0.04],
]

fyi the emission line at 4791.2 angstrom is Lyman alpha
